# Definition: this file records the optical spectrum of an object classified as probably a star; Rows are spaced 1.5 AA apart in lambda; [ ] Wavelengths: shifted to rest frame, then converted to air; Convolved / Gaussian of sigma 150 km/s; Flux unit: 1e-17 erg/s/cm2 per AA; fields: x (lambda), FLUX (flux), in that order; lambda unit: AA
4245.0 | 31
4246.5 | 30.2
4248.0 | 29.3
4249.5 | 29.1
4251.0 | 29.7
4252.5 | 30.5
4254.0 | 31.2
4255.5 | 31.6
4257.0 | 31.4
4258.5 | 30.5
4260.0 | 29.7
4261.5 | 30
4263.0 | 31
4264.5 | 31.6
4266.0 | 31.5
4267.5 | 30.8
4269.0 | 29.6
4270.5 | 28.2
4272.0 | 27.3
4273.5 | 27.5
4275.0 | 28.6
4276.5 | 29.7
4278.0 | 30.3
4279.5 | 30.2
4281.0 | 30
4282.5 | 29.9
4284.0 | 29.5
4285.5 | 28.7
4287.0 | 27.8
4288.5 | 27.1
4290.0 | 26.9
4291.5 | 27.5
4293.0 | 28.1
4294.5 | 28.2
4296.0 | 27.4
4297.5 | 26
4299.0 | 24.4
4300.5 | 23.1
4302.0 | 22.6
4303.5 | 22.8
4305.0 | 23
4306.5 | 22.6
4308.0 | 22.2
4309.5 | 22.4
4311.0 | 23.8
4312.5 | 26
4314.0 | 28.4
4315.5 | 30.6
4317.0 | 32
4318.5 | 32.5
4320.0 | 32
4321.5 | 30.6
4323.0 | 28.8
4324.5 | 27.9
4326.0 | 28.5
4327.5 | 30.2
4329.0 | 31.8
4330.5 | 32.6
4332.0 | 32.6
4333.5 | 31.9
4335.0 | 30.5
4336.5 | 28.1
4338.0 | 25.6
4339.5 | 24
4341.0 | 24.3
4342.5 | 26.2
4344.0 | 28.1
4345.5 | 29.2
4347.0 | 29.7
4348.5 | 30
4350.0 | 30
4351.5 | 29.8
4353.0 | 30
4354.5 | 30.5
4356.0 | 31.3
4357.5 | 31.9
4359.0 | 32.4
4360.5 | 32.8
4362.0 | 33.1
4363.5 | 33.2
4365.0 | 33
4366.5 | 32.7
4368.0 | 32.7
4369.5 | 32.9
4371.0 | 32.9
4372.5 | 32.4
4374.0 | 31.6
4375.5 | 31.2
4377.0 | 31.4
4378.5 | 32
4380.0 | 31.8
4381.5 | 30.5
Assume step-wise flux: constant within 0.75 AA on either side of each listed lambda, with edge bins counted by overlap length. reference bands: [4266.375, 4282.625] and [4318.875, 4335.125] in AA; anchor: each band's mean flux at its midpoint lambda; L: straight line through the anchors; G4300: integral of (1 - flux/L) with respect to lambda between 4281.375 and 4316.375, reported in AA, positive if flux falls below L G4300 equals 4.49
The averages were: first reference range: 29.3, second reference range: 30.7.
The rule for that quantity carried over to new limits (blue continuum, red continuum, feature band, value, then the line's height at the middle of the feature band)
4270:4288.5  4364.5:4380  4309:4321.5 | 0.62 AA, 30.2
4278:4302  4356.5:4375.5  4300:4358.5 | 3.85 AA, 30.2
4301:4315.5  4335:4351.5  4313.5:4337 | -4.32 AA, 25.9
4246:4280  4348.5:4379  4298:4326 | 4.00 AA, 30.9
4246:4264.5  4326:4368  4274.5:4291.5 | 0.80 AA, 30.3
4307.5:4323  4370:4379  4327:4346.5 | 0.44 AA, 29.5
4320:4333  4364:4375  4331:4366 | 1.80 AA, 31.6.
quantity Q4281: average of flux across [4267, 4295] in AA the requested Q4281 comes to 28.7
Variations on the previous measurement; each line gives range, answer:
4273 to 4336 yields 28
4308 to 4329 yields 28.6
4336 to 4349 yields 27.2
